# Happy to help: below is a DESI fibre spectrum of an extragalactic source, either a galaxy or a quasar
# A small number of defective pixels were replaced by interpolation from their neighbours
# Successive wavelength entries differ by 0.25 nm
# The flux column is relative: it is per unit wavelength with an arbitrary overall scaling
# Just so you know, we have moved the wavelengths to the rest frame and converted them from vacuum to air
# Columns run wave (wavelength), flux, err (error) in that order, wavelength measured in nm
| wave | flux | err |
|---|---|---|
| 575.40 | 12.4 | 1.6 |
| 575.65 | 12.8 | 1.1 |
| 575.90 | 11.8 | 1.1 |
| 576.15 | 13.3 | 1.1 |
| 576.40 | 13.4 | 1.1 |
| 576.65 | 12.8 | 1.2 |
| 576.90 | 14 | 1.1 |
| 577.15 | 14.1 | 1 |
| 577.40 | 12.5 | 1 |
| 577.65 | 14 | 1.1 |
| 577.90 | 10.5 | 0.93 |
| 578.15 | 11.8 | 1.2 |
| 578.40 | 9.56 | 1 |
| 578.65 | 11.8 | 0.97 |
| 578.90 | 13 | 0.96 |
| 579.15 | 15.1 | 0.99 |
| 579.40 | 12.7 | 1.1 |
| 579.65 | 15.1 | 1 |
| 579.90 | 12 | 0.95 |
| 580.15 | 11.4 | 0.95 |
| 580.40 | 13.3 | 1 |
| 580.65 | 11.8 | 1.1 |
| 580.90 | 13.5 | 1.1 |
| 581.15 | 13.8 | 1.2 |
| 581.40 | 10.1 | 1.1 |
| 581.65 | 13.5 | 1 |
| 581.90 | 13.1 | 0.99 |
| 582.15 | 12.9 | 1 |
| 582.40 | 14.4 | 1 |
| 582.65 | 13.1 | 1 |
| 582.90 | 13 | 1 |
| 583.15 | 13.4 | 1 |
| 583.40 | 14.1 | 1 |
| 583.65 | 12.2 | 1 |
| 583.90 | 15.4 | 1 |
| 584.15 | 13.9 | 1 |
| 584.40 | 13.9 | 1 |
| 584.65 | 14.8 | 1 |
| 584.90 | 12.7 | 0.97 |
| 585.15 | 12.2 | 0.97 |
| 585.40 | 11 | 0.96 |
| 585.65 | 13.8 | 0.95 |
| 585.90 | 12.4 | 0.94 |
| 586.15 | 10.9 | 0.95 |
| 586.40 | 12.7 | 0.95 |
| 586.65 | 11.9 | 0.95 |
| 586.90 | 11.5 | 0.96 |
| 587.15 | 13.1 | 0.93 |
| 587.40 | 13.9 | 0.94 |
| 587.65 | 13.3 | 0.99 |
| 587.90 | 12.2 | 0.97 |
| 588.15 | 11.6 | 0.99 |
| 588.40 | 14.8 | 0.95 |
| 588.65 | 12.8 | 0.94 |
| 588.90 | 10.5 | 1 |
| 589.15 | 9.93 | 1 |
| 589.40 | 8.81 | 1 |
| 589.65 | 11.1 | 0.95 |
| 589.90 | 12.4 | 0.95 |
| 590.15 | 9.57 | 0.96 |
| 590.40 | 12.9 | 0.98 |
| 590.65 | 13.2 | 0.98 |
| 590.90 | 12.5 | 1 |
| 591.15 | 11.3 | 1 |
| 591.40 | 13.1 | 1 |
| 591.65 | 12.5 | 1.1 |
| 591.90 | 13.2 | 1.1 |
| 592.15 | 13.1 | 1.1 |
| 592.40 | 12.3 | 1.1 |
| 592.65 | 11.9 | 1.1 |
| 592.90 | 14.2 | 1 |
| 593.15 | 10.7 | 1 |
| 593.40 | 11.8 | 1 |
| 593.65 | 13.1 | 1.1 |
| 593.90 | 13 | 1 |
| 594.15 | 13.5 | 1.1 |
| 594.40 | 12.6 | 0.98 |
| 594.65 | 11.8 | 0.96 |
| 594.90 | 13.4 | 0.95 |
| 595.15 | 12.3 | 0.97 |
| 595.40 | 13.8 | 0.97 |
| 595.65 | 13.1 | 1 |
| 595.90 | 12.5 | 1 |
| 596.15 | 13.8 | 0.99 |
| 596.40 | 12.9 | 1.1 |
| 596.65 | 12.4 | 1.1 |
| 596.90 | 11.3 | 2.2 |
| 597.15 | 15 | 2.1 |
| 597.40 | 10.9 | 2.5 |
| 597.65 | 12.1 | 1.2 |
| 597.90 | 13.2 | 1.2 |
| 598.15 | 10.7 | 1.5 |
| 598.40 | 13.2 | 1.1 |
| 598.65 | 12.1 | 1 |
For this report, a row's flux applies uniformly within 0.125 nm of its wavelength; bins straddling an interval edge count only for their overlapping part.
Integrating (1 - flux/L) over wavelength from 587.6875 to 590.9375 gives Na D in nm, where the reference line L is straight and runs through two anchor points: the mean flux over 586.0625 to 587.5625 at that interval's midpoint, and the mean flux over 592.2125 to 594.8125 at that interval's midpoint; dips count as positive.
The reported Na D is 0.183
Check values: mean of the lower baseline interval 12.4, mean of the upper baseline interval 12.5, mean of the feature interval 11.7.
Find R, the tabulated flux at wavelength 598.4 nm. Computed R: 13.2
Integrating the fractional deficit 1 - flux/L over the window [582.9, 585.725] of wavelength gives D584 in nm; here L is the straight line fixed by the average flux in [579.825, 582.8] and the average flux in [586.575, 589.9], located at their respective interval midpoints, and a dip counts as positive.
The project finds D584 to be -0.22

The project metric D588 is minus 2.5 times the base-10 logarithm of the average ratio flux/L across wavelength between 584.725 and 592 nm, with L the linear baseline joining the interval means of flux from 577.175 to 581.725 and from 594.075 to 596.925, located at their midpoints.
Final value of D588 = 0.05 mag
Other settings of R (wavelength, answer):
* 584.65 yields 14.8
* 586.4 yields 12.7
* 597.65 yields 12.1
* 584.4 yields 13.9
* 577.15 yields 14.1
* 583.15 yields 13.4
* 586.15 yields 10.9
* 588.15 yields 11.6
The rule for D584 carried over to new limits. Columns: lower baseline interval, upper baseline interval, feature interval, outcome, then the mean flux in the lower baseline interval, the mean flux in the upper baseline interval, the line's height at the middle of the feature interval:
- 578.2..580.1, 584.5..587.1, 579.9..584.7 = -0.245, 12.7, 12.4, 12.5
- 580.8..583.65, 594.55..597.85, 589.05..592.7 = 0.288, 13.1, 12.7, 12.9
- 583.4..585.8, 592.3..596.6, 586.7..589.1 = 0.114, 13.4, 12.7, 13.1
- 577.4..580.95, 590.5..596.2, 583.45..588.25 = -0.087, 12.5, 12.7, 12.6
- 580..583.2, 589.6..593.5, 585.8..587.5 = 0.031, 12.9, 12.3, 12.6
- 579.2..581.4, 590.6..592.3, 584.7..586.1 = 0.034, 12.9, 12.7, 12.8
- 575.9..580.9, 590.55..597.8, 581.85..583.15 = -0.061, 12.7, 12.7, 12.7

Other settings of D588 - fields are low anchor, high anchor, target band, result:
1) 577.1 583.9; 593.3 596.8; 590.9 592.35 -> 0.020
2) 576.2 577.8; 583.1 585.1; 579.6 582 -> 0.075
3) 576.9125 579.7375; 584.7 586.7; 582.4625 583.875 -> -0.077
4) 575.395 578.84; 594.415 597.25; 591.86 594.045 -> 0.023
